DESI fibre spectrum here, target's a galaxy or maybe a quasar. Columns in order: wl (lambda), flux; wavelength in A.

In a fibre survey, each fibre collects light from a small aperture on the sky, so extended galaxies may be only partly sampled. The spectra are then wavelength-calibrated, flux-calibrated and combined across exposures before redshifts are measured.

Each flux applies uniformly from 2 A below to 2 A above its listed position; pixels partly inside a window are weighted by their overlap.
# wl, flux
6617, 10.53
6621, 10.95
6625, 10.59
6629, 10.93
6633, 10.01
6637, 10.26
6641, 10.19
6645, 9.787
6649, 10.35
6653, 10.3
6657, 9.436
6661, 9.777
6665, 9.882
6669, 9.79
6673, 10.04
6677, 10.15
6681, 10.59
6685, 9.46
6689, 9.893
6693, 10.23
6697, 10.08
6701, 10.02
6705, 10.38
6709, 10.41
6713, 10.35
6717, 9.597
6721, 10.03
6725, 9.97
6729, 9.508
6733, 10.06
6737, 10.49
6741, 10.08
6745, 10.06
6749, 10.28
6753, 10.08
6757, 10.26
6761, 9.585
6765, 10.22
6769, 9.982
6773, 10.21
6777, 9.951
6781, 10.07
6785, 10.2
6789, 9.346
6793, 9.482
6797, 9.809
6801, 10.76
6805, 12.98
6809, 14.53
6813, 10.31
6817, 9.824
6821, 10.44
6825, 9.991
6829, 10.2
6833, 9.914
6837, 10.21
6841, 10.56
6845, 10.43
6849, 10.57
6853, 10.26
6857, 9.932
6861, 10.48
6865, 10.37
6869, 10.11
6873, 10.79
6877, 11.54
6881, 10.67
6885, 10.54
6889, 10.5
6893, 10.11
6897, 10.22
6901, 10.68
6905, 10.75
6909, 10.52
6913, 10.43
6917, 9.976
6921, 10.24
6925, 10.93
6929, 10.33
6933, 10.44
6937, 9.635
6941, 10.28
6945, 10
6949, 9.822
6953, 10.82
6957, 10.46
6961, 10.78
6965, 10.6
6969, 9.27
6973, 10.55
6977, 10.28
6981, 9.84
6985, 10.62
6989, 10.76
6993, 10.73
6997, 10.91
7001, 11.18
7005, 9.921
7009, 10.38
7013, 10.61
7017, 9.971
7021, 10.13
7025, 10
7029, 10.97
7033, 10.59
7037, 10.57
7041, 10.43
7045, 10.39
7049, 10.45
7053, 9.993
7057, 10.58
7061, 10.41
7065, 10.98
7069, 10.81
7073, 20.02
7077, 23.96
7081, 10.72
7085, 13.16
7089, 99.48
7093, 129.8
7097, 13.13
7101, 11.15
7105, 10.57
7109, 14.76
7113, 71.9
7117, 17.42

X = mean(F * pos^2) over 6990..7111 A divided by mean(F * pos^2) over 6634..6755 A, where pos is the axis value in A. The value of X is 2.1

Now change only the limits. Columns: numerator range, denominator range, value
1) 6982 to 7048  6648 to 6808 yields 1.13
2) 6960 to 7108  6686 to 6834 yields 1.80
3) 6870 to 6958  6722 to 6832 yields 1.05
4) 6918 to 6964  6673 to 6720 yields 1.10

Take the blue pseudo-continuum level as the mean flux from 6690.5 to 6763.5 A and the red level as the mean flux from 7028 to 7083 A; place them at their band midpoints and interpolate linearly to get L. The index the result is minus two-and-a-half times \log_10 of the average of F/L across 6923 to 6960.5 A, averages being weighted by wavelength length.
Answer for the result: 0.12 mag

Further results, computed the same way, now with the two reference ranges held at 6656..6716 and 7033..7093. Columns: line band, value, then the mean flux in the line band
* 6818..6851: 0.396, 10.3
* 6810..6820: 0.320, 10.6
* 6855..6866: 0.459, 10.3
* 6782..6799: 0.346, 9.73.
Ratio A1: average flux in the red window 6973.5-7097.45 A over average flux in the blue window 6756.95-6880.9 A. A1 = 1.73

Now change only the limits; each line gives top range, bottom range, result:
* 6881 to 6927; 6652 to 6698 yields 1.05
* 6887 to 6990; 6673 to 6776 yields 1.03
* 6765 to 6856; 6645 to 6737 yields 1.04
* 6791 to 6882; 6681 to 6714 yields 1.05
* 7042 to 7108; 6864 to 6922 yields 2.38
